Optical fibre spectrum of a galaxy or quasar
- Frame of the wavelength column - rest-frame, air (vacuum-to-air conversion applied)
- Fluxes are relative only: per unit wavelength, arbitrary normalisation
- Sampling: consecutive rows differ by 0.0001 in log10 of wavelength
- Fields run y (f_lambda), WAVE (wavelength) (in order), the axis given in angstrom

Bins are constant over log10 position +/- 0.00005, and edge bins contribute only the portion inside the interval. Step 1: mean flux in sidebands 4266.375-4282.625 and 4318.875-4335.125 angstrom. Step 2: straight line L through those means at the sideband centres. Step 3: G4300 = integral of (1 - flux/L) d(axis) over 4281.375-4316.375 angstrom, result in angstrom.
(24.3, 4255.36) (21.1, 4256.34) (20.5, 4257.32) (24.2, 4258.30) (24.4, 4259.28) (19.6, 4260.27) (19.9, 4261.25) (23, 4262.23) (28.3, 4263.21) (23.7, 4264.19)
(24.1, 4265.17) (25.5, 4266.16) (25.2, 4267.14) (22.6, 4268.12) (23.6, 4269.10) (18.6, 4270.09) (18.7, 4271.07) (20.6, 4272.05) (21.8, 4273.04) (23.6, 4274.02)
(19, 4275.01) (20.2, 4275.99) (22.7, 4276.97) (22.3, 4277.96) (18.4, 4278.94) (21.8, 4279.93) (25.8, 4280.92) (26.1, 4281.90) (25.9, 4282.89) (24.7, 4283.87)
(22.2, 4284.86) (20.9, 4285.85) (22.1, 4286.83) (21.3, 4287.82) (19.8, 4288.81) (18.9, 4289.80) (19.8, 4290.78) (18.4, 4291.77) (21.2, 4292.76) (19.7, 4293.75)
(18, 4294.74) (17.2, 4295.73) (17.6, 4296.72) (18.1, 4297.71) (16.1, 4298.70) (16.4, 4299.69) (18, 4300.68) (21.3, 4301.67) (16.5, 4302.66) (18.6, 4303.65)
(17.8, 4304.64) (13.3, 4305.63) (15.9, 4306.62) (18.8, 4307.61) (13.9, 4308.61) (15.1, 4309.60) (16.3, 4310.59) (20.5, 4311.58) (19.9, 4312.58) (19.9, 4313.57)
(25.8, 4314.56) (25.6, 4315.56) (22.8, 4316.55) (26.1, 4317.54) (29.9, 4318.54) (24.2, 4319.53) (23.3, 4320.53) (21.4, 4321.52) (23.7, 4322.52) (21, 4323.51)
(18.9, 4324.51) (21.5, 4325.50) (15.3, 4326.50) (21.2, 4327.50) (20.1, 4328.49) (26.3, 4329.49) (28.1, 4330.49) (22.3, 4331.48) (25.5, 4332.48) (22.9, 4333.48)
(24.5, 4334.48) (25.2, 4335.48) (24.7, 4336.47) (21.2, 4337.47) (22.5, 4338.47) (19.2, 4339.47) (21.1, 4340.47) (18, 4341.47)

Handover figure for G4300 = 4.4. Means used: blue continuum 22.1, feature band 19.5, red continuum 22.6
